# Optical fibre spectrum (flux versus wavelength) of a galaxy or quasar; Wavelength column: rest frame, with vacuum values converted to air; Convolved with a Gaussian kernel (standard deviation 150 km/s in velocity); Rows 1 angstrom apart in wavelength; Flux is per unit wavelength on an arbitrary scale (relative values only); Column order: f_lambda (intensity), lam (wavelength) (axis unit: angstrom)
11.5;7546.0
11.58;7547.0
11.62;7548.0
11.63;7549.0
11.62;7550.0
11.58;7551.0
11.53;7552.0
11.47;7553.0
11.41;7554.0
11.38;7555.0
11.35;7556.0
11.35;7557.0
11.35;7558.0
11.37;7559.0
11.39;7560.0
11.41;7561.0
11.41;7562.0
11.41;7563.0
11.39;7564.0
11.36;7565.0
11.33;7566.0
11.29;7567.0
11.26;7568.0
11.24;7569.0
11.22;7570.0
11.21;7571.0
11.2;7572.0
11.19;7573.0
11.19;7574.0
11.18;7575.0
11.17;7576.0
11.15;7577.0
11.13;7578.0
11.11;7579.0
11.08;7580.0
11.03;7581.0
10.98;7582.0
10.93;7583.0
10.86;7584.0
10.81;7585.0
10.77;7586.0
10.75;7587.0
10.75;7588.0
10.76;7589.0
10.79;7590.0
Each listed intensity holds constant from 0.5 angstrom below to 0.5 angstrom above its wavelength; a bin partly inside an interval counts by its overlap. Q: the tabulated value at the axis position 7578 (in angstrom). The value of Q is 11.13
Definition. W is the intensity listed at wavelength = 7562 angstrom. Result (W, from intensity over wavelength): 11.41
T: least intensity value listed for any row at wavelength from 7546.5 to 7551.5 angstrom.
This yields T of 11.58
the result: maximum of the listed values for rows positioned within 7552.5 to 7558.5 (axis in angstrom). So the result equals 11.47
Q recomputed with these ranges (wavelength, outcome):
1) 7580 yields 11.08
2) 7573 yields 11.19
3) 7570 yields 11.22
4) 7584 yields 10.86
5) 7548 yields 11.62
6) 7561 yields 11.41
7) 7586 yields 10.77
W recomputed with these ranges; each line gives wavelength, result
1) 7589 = 10.76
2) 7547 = 11.58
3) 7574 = 11.19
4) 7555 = 11.38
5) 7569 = 11.24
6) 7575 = 11.18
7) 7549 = 11.63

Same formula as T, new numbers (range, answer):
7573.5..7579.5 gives 11.11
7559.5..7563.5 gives 11.39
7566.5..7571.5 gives 11.21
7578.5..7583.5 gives 10.93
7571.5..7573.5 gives 11.19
